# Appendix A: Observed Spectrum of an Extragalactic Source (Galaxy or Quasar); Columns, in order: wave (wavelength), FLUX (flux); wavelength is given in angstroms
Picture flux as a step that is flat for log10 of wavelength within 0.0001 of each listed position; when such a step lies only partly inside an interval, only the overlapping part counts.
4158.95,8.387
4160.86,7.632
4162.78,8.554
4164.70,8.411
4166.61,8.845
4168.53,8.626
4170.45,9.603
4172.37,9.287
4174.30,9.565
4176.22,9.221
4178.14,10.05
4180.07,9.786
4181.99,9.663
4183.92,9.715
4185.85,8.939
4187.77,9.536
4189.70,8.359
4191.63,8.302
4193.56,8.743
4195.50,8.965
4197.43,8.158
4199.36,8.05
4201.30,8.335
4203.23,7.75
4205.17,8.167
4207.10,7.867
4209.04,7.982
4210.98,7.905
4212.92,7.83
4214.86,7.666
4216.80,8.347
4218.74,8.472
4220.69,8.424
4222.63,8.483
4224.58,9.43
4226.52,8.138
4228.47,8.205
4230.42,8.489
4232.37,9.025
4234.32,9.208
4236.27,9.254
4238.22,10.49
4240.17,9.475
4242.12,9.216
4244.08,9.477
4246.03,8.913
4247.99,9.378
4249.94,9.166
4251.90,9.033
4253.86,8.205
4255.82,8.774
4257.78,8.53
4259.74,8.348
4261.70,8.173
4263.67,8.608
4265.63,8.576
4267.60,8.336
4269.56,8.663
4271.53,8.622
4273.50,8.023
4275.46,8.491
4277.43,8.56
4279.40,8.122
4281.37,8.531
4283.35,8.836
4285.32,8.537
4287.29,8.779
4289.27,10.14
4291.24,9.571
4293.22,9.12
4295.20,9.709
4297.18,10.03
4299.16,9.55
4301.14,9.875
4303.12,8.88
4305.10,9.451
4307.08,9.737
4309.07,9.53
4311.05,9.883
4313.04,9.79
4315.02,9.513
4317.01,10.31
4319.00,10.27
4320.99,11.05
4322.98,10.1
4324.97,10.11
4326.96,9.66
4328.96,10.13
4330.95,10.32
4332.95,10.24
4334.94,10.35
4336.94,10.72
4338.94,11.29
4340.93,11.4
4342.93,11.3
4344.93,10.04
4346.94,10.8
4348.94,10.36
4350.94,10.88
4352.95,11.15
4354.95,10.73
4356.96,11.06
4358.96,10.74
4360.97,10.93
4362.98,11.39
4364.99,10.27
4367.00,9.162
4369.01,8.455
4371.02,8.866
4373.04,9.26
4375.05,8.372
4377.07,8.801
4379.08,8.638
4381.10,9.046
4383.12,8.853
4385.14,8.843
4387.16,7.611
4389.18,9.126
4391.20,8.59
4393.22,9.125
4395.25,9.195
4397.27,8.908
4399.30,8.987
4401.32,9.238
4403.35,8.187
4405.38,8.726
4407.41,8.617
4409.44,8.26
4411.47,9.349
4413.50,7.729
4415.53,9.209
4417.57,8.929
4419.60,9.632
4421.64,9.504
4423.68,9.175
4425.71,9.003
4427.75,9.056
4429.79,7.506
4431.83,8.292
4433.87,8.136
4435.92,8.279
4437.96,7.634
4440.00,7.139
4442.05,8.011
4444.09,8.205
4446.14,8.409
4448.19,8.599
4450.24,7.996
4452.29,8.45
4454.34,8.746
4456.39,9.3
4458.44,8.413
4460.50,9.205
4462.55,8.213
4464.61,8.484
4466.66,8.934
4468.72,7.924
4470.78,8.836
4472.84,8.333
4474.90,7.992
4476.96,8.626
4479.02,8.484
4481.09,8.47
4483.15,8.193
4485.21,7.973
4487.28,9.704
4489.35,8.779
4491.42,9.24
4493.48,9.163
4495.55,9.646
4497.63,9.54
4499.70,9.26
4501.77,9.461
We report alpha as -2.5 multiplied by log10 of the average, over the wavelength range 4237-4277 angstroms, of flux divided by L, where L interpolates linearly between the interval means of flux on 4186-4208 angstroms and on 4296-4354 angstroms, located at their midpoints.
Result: 0.052 mag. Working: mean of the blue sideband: 8.41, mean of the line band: 8.82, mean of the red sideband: 10.2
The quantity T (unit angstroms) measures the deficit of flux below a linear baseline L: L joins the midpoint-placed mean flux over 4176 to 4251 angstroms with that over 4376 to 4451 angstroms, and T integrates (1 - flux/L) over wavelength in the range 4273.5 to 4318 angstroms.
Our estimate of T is -3.0 angstroms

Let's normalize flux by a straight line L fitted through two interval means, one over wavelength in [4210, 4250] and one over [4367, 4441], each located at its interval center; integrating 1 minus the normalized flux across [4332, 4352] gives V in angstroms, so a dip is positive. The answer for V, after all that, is -4.6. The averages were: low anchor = 8.8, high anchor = 8.68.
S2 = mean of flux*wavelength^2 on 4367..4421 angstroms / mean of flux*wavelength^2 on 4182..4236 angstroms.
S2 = 1.13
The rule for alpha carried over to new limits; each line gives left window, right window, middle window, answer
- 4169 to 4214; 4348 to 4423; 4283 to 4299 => -0.038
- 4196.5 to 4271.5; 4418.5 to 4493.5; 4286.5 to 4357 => -0.184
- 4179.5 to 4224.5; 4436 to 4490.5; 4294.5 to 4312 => -0.139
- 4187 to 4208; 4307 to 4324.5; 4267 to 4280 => 0.125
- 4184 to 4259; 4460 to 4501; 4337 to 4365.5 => -0.243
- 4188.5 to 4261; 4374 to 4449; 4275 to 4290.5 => -0.020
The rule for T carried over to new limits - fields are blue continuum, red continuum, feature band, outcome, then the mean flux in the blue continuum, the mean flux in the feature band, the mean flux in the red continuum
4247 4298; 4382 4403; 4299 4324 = -3.0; 8.8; 9.85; 8.83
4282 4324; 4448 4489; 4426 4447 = 1.6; 9.64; 8.1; 8.55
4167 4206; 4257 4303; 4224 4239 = -0.2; 8.94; 9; 8.86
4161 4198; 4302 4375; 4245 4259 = 1.1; 9.05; 8.85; 10.2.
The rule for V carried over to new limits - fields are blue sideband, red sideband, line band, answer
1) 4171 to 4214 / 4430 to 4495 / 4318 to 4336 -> -3.5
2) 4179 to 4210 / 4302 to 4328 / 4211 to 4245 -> 0.8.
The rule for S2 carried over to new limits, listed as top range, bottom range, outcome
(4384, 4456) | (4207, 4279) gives 1.08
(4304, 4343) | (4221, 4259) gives 1.18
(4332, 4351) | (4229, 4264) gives 1.25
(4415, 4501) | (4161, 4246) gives 1.11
